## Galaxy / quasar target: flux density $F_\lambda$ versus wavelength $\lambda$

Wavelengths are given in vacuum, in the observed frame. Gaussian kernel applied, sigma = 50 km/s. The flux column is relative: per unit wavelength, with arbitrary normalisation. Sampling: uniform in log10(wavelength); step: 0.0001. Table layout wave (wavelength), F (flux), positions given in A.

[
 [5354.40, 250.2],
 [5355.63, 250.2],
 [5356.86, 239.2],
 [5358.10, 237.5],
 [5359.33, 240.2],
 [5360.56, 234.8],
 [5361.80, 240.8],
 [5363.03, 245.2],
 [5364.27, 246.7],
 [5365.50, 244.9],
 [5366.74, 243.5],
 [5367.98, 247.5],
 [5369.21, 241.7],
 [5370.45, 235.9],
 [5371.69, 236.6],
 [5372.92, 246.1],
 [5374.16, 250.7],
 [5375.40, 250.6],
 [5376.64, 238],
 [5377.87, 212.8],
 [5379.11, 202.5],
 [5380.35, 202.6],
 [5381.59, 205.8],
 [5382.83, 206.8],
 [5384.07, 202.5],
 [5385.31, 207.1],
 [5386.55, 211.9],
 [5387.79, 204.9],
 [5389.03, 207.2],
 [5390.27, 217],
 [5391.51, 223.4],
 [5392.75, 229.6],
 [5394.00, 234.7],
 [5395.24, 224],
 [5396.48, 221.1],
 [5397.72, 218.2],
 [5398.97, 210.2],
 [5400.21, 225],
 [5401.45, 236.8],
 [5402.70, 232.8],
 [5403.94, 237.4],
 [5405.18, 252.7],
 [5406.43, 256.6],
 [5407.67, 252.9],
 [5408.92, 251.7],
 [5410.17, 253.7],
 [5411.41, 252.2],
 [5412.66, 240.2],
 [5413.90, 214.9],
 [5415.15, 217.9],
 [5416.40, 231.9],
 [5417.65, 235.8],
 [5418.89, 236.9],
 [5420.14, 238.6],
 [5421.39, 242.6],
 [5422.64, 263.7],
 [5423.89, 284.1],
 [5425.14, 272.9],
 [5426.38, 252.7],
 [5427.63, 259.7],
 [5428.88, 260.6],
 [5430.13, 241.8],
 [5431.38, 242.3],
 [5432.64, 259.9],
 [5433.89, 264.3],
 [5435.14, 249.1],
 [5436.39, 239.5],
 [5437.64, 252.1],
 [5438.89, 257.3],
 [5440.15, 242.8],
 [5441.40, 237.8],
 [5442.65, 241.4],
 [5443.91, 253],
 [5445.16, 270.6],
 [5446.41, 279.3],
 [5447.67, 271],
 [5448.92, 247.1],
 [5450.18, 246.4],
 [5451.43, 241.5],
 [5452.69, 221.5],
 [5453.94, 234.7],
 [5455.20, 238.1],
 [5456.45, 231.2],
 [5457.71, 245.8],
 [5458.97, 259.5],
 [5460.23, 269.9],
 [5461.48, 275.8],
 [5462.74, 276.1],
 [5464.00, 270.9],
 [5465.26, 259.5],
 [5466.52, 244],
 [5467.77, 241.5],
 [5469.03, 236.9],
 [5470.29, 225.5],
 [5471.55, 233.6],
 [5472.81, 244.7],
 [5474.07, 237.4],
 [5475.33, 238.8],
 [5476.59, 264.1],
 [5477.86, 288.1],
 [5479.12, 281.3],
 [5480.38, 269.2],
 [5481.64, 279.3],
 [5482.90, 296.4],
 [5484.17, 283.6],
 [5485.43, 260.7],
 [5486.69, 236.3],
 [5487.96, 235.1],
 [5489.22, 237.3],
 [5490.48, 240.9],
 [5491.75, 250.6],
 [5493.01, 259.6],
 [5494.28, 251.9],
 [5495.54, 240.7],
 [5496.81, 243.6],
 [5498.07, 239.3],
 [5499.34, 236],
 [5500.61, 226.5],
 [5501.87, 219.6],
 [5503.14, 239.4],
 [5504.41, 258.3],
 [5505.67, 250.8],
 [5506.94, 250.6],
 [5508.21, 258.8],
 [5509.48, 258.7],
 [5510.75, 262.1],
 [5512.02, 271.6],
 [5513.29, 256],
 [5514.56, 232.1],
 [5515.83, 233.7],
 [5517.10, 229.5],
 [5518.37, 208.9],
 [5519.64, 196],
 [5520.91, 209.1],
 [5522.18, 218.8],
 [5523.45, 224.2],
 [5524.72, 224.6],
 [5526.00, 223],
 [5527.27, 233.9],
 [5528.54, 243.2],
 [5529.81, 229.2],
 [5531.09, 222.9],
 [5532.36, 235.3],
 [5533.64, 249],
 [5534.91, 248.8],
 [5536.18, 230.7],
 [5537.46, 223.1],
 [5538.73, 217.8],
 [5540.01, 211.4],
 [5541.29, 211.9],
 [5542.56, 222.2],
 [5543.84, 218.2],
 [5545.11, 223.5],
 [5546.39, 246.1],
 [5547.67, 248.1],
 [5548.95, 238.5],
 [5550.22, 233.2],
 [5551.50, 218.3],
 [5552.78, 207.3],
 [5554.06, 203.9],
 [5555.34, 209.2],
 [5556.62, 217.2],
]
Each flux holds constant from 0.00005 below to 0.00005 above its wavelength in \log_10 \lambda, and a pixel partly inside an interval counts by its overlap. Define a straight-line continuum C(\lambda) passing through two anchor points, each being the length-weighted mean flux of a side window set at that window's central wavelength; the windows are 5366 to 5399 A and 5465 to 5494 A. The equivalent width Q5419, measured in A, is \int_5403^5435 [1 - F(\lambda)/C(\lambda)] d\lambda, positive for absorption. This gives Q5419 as -1.8 A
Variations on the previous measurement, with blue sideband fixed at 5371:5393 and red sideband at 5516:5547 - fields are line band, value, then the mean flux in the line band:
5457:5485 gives -4.6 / 260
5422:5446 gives -3.6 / 255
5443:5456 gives -1.6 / 250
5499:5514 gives -1.7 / 249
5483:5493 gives -1.3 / 252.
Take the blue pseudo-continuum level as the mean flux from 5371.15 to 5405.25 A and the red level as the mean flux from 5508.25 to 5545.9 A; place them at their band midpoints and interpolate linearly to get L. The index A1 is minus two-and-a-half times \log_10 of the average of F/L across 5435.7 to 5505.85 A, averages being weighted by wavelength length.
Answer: -0.11 mag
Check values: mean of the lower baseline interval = 223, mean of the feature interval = 251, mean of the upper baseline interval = 230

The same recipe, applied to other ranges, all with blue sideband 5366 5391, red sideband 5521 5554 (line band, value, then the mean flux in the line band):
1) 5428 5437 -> -0.12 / 251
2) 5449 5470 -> -0.11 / 249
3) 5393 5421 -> -0.05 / 235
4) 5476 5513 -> -0.13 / 255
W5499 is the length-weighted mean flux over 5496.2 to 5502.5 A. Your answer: 233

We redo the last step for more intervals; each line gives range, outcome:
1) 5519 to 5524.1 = 212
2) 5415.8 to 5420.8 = 236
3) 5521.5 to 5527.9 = 225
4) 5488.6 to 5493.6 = 247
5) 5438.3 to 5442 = 246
